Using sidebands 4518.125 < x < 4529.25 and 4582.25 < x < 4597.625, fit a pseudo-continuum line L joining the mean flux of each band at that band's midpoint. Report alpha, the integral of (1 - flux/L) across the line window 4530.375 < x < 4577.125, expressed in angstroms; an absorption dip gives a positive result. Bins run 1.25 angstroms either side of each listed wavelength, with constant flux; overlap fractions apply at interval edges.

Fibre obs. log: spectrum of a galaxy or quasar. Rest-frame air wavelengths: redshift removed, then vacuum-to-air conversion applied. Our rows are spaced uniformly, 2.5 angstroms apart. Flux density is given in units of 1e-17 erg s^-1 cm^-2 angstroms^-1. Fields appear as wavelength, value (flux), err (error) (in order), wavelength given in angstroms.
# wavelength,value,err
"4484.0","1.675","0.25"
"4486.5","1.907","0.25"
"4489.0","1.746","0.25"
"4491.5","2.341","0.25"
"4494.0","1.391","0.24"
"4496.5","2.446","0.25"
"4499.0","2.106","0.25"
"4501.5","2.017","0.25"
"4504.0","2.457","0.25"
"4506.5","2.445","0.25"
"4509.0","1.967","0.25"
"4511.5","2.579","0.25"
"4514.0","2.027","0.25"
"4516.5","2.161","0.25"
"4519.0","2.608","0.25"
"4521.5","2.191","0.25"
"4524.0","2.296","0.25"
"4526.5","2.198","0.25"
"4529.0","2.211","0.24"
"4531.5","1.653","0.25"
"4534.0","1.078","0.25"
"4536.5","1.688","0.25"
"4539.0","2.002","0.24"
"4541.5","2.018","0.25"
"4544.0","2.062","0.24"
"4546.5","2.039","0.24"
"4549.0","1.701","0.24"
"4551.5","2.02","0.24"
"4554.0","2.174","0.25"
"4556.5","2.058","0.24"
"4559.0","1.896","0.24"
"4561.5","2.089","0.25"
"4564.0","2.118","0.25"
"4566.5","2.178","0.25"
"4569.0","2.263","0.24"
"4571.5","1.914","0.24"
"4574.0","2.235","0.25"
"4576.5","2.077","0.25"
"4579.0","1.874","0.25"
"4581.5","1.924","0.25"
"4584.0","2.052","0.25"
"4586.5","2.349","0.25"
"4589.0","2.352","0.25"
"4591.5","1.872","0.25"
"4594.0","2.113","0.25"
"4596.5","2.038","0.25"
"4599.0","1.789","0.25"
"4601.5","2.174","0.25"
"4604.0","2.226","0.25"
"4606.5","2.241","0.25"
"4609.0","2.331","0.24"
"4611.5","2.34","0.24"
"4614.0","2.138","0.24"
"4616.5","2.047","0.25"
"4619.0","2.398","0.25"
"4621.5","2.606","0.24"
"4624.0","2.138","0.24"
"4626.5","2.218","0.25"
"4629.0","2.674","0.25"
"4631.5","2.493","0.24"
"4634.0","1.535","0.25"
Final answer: 5.4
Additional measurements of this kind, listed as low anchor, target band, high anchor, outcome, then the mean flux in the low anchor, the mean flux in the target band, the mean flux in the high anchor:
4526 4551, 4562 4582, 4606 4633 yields -0.3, 1.86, 2.08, 2.32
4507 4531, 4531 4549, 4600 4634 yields 3.6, 2.24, 1.79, 2.28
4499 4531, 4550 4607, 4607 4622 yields 4.8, 2.24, 2.08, 2.29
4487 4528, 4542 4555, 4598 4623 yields 1.2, 2.18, 2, 2.23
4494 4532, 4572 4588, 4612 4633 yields 1.4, 2.21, 2.08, 2.33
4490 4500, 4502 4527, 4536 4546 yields -3.3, 2.06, 2.29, 1.97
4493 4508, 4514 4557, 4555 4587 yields 2.1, 2.15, 2.01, 2.07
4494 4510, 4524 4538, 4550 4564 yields 1.9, 2.18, 1.82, 2.05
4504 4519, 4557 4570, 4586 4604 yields 0.4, 2.29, 2.1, 2.1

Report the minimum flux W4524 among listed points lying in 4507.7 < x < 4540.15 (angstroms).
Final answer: 1.078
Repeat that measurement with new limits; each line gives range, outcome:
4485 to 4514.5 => 1.391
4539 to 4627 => 1.701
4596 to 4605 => 1.789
